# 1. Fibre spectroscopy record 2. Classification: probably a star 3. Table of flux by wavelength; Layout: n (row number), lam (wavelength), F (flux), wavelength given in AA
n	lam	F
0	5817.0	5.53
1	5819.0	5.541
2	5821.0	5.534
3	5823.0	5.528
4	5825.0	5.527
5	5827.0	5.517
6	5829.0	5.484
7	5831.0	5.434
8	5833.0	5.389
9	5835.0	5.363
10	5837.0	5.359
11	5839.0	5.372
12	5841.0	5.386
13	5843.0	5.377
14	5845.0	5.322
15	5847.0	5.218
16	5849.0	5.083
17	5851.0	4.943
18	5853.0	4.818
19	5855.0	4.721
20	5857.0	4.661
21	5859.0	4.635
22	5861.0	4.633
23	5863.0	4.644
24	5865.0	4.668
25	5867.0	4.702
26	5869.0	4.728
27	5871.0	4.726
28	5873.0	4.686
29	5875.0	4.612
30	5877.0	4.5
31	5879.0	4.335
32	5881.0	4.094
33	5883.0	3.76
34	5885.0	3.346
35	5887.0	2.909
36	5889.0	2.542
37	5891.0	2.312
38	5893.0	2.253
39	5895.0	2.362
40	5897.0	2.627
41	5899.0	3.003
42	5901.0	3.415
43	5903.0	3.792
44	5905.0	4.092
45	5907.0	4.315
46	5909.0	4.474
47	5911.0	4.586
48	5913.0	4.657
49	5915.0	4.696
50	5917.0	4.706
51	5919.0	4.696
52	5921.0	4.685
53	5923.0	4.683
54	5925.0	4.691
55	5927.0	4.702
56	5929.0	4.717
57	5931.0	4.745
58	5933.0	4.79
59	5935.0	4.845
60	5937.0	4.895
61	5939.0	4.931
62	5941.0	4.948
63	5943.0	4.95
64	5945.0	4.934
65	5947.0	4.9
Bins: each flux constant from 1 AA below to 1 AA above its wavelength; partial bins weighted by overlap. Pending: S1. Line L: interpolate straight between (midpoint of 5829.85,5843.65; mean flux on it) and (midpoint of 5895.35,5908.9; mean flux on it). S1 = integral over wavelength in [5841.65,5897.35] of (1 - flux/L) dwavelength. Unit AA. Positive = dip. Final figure 3.74 AA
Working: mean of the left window 5.38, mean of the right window 3.55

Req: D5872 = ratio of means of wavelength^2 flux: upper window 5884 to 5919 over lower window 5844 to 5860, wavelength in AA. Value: 0.7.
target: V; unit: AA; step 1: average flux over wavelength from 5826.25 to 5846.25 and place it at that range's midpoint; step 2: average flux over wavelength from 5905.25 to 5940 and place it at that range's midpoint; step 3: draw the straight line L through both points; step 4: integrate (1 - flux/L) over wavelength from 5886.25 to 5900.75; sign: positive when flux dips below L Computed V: 6.8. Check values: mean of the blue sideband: 5.4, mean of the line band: 2.61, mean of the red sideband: 4.68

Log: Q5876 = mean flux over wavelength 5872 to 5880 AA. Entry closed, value 4.53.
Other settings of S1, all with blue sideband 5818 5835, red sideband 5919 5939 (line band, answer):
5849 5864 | 1.5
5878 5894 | 5.9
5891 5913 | 6.4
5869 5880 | 1.2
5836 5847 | 0.1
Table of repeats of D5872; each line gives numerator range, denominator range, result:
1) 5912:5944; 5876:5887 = 1.24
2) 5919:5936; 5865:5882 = 1.06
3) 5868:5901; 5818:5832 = 0.66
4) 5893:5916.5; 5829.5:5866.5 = 0.76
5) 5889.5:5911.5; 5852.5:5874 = 0.72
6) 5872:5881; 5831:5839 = 0.85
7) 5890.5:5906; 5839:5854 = 0.59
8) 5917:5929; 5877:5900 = 1.53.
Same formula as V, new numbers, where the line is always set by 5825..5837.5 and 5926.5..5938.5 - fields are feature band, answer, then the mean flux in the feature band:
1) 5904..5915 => 1.1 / 4.45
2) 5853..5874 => 2.2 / 4.69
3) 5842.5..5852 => 0.3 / 5.18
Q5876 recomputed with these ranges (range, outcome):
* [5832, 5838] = 5.37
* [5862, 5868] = 4.67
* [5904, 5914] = 4.42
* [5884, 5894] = 2.67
